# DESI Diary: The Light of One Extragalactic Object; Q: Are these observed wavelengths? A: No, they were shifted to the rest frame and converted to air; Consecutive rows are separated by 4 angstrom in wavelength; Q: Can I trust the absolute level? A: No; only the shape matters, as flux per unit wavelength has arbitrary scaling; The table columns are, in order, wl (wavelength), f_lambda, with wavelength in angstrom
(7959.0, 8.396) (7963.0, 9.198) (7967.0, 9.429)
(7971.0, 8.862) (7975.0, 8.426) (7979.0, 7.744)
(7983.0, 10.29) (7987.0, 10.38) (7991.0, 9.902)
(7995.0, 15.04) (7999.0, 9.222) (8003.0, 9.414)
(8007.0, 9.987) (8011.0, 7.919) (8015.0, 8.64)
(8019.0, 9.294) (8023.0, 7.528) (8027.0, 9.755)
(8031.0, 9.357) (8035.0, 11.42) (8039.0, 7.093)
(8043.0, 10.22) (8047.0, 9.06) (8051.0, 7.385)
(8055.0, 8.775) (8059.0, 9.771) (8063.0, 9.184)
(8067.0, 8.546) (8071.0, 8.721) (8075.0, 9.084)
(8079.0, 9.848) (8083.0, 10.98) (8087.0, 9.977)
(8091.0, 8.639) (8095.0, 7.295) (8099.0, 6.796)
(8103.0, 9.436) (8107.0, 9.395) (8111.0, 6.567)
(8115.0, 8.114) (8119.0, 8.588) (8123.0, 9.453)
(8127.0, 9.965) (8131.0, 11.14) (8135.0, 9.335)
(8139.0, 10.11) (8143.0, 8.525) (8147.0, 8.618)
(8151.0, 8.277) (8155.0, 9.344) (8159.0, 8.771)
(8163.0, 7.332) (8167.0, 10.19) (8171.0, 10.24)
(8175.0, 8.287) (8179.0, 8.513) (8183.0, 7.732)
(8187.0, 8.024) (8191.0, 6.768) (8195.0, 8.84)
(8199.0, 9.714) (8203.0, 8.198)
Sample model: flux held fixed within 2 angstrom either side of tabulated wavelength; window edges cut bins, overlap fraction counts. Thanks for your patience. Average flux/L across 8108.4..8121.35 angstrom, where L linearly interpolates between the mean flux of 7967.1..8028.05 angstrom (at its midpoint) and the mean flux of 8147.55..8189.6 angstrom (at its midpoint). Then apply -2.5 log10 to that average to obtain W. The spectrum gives 0.13 mag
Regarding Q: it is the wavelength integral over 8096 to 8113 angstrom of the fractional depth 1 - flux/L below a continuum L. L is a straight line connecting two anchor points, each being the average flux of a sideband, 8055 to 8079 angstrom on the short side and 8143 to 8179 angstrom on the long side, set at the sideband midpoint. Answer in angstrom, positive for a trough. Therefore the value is 1.9 angstrom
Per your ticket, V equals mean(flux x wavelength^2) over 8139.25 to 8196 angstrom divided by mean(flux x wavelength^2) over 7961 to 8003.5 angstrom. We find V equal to 0.91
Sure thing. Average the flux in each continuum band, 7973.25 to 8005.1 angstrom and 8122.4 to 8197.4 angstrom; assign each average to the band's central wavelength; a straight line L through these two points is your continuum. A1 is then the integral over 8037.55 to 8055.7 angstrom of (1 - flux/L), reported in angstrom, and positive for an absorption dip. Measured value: 2.2 angstrom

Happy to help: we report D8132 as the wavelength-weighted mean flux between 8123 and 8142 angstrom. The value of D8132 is 9.98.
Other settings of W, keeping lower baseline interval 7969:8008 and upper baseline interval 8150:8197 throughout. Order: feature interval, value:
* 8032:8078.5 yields 0.04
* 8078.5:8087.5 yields -0.13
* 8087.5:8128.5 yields 0.07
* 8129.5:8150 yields -0.08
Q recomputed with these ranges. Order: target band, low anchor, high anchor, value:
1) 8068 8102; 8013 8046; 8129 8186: 0.7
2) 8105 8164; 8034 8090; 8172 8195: -2.8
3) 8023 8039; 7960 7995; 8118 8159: 0.1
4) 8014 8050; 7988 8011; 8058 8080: 2.6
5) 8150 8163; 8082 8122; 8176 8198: -0.6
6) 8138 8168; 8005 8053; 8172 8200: -1.4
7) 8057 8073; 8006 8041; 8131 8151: 0.0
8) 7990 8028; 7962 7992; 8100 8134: -1.9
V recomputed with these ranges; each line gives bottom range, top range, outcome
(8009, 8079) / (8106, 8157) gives 1.03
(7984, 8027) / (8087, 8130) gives 0.90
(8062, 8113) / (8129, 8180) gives 1.06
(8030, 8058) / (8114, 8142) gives 1.08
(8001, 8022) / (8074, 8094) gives 1.09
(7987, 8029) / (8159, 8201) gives 0.92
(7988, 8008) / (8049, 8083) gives 0.86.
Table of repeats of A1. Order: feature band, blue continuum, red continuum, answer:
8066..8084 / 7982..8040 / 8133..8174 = 0.0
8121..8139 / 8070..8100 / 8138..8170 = -2.1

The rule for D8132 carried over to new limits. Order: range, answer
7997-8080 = 9.05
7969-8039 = 9.53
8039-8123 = 8.79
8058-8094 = 9.35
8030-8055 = 9.05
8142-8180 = 8.83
